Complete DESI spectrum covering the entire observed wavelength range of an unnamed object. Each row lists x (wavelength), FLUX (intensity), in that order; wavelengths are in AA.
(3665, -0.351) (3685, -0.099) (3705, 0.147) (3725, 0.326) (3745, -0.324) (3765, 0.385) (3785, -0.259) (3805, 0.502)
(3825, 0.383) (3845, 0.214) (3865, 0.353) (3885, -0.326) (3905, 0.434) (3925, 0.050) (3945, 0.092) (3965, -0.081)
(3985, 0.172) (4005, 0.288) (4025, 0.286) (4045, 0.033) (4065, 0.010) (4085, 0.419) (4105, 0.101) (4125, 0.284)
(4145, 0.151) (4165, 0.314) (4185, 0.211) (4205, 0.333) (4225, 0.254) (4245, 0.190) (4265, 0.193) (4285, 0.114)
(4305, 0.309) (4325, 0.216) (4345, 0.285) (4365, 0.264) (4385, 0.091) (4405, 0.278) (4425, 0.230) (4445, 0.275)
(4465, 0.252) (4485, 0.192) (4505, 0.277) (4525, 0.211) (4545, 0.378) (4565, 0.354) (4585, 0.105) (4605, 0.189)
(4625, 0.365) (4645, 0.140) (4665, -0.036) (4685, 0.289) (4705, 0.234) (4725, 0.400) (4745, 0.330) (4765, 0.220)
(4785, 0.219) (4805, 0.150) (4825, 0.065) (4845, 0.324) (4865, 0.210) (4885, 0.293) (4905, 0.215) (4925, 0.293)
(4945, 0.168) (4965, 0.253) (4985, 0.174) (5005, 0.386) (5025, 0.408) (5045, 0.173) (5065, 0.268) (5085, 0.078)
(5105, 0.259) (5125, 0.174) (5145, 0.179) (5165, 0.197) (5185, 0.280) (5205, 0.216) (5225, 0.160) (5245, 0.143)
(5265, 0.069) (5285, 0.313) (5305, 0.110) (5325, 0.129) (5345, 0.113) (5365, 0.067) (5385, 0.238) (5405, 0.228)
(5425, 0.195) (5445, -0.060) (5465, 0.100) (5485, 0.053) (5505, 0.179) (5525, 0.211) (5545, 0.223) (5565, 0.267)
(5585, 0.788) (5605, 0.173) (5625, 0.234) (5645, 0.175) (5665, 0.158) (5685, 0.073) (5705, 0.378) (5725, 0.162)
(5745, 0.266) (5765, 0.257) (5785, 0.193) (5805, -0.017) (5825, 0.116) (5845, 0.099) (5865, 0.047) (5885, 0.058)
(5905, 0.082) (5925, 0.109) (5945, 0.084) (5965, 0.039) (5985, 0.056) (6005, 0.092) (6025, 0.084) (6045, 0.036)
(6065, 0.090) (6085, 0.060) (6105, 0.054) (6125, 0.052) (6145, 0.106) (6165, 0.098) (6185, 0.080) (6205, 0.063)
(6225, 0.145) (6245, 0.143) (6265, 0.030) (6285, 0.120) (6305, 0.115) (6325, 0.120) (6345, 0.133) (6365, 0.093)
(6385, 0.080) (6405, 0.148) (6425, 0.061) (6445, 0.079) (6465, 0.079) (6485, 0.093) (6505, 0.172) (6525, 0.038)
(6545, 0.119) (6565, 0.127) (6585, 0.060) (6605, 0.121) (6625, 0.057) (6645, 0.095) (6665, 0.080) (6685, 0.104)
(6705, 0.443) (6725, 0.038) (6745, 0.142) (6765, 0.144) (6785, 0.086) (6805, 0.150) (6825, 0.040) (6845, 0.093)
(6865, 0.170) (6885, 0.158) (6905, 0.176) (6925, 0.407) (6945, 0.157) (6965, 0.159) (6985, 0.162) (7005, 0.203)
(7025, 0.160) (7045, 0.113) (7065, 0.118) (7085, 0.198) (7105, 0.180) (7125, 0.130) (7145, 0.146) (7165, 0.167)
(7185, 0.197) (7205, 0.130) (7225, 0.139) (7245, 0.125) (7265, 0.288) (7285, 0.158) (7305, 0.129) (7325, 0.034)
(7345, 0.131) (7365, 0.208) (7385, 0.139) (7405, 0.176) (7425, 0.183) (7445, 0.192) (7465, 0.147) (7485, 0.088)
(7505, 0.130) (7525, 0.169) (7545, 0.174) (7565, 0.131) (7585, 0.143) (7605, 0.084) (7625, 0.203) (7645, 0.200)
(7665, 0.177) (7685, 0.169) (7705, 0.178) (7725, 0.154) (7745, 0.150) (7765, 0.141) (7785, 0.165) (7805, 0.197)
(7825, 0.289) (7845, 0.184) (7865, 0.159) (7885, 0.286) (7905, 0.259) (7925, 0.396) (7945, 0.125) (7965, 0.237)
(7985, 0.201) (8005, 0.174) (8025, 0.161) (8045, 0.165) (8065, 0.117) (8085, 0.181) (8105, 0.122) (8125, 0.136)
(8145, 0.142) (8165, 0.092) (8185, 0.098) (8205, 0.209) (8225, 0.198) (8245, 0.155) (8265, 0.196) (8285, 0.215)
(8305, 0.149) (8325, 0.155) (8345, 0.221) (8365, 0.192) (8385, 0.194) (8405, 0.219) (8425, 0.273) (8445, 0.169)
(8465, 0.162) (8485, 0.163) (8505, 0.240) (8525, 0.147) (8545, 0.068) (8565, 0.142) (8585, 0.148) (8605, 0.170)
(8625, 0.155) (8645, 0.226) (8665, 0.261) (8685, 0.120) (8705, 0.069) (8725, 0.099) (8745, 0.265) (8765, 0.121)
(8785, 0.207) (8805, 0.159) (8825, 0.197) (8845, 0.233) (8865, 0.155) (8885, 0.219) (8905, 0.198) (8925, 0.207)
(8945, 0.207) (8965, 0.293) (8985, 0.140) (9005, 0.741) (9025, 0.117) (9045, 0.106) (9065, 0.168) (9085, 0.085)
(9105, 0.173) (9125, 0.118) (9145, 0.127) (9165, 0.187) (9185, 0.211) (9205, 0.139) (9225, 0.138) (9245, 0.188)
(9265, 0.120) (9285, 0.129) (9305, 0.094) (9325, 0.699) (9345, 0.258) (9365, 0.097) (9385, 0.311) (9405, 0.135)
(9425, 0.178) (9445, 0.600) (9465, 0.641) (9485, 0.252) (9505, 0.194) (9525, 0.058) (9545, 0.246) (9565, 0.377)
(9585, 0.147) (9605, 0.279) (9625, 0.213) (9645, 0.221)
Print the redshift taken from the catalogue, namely 0.80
